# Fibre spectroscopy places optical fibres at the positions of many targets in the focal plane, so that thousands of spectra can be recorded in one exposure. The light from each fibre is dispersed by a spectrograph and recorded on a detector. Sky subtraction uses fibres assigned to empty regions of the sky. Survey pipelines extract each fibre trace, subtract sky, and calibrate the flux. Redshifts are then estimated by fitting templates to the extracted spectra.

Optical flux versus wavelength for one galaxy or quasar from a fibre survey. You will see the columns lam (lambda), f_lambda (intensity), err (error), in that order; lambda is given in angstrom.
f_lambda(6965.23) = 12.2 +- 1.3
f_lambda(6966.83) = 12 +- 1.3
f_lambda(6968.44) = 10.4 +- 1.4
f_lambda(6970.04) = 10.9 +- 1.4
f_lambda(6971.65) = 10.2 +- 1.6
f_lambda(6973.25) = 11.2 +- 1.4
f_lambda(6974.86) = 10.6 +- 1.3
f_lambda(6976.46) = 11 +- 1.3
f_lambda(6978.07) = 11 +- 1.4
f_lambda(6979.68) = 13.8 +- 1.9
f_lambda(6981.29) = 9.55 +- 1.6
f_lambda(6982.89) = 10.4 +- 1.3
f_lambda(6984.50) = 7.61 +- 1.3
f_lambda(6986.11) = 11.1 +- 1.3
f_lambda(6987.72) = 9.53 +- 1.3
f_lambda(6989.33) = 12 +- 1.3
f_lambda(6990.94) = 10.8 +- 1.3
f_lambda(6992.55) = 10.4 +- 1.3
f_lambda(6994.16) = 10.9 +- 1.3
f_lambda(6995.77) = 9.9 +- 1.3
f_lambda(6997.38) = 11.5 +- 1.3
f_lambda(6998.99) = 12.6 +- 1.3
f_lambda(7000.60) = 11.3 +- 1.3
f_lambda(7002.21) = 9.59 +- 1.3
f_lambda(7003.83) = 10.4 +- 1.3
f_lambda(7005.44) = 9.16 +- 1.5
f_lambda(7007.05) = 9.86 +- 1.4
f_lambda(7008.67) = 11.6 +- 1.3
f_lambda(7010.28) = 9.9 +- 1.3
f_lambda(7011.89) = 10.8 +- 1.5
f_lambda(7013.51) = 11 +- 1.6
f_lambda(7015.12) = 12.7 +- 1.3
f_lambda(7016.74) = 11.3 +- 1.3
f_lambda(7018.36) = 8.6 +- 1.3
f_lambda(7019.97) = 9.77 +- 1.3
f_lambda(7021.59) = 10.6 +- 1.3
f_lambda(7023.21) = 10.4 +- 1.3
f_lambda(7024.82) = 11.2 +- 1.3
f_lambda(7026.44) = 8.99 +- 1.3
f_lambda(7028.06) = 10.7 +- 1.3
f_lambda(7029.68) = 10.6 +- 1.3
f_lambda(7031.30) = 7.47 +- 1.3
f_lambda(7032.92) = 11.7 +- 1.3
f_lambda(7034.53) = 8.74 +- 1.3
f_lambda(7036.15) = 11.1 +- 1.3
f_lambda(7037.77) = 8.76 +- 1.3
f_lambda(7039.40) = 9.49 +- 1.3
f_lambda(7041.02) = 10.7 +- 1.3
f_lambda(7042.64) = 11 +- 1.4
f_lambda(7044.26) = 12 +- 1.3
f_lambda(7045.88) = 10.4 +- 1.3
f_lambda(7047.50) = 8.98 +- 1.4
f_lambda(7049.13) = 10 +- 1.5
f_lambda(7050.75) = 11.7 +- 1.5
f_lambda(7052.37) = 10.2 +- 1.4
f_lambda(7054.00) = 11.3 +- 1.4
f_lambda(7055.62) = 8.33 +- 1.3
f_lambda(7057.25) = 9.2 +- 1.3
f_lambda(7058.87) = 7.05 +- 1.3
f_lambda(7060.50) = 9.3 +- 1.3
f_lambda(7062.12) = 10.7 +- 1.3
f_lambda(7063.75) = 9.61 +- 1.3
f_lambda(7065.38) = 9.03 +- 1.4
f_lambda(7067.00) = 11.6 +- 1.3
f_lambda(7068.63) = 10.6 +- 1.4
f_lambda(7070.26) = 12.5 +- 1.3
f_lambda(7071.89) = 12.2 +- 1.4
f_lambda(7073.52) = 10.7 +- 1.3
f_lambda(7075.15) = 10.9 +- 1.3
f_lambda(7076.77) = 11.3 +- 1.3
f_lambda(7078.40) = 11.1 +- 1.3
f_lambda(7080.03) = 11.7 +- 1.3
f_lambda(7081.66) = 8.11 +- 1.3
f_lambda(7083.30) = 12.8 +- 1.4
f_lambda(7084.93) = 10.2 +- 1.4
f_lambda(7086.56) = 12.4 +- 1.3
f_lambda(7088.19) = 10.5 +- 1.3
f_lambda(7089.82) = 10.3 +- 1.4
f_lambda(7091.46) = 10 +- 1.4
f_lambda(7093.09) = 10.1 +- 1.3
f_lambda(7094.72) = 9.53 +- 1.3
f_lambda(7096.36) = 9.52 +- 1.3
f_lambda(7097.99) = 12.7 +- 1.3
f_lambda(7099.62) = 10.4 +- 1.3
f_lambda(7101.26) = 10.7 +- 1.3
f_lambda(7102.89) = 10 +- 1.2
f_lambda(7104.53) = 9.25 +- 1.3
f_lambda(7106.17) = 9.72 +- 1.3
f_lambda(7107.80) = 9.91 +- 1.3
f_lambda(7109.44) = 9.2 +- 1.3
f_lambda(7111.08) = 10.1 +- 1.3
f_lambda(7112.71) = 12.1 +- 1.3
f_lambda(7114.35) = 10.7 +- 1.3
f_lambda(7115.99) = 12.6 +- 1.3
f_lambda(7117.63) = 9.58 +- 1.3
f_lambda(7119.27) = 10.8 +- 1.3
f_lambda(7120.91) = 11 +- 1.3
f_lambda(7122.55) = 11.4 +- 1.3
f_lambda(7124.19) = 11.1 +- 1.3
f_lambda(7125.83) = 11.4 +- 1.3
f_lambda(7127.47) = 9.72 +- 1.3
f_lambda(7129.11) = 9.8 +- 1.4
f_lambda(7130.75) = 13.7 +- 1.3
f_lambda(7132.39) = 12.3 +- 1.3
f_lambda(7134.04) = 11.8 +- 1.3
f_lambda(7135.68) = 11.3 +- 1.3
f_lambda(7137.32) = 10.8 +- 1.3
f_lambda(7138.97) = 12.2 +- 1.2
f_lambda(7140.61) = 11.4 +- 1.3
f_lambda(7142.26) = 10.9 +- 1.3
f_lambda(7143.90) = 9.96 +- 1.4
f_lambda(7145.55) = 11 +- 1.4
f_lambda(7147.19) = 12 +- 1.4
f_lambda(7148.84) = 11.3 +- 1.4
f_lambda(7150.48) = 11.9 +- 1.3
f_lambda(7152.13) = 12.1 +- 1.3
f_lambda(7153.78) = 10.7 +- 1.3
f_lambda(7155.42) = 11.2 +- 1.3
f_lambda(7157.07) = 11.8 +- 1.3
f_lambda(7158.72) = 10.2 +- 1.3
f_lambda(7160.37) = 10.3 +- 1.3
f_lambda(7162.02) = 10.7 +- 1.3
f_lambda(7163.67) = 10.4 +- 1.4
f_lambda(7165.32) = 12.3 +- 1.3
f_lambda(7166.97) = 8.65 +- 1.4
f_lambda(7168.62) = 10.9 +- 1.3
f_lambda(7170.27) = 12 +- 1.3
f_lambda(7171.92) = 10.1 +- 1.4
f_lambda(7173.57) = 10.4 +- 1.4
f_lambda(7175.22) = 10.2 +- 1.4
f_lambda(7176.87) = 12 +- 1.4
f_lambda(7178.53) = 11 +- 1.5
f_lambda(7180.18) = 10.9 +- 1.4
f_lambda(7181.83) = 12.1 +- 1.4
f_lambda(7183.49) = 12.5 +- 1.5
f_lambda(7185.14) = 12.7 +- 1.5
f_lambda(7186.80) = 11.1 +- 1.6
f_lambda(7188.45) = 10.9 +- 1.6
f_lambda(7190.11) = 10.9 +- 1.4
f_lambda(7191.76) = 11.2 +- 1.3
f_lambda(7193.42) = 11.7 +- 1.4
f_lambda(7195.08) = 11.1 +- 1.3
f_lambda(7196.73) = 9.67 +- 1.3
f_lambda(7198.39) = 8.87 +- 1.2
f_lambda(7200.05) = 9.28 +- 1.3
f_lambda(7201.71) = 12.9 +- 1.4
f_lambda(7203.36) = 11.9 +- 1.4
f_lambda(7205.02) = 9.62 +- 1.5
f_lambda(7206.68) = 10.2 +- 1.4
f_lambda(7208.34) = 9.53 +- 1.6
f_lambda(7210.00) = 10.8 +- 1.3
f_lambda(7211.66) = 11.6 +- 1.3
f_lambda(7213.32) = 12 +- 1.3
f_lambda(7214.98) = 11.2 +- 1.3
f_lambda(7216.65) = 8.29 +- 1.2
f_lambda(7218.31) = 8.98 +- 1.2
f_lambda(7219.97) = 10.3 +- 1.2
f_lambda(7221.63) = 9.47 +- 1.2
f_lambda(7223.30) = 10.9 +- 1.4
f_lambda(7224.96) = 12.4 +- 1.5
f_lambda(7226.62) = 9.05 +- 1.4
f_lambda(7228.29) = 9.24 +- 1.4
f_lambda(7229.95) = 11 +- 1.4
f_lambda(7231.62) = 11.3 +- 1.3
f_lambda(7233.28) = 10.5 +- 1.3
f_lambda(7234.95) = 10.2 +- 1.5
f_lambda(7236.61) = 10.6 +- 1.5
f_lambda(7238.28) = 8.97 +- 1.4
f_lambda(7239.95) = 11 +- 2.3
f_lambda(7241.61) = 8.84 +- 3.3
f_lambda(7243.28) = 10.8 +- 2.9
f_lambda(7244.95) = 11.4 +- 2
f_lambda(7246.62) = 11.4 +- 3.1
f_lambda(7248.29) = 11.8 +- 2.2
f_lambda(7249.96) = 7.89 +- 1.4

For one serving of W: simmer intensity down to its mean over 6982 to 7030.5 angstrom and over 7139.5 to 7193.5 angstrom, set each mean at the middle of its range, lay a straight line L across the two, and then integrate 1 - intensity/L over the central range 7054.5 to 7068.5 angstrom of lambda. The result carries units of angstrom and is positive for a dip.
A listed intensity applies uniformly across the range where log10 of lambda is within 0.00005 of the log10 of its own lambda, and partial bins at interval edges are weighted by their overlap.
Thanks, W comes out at 1.65 angstrom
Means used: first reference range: 10.5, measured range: 9.46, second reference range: 11.1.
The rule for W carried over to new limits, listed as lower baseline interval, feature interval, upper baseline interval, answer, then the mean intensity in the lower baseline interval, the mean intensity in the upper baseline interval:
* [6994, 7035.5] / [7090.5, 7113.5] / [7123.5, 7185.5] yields 1.4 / 10.4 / 11.2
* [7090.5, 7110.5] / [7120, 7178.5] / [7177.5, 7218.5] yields -3.6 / 10.1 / 10.9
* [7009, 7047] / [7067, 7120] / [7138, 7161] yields 0.5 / 10.4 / 11.2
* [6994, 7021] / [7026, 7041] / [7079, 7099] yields 1.2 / 10.6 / 10.7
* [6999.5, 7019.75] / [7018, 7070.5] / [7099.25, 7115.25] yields 1.8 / 10.5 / 10.2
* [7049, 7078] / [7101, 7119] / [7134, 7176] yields 0.6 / 10.4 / 11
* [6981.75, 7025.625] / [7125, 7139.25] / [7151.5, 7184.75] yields -0.6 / 10.5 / 11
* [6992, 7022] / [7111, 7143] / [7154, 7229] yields -1.7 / 10.6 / 10.7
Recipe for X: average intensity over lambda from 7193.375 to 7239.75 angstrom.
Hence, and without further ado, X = 10.4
